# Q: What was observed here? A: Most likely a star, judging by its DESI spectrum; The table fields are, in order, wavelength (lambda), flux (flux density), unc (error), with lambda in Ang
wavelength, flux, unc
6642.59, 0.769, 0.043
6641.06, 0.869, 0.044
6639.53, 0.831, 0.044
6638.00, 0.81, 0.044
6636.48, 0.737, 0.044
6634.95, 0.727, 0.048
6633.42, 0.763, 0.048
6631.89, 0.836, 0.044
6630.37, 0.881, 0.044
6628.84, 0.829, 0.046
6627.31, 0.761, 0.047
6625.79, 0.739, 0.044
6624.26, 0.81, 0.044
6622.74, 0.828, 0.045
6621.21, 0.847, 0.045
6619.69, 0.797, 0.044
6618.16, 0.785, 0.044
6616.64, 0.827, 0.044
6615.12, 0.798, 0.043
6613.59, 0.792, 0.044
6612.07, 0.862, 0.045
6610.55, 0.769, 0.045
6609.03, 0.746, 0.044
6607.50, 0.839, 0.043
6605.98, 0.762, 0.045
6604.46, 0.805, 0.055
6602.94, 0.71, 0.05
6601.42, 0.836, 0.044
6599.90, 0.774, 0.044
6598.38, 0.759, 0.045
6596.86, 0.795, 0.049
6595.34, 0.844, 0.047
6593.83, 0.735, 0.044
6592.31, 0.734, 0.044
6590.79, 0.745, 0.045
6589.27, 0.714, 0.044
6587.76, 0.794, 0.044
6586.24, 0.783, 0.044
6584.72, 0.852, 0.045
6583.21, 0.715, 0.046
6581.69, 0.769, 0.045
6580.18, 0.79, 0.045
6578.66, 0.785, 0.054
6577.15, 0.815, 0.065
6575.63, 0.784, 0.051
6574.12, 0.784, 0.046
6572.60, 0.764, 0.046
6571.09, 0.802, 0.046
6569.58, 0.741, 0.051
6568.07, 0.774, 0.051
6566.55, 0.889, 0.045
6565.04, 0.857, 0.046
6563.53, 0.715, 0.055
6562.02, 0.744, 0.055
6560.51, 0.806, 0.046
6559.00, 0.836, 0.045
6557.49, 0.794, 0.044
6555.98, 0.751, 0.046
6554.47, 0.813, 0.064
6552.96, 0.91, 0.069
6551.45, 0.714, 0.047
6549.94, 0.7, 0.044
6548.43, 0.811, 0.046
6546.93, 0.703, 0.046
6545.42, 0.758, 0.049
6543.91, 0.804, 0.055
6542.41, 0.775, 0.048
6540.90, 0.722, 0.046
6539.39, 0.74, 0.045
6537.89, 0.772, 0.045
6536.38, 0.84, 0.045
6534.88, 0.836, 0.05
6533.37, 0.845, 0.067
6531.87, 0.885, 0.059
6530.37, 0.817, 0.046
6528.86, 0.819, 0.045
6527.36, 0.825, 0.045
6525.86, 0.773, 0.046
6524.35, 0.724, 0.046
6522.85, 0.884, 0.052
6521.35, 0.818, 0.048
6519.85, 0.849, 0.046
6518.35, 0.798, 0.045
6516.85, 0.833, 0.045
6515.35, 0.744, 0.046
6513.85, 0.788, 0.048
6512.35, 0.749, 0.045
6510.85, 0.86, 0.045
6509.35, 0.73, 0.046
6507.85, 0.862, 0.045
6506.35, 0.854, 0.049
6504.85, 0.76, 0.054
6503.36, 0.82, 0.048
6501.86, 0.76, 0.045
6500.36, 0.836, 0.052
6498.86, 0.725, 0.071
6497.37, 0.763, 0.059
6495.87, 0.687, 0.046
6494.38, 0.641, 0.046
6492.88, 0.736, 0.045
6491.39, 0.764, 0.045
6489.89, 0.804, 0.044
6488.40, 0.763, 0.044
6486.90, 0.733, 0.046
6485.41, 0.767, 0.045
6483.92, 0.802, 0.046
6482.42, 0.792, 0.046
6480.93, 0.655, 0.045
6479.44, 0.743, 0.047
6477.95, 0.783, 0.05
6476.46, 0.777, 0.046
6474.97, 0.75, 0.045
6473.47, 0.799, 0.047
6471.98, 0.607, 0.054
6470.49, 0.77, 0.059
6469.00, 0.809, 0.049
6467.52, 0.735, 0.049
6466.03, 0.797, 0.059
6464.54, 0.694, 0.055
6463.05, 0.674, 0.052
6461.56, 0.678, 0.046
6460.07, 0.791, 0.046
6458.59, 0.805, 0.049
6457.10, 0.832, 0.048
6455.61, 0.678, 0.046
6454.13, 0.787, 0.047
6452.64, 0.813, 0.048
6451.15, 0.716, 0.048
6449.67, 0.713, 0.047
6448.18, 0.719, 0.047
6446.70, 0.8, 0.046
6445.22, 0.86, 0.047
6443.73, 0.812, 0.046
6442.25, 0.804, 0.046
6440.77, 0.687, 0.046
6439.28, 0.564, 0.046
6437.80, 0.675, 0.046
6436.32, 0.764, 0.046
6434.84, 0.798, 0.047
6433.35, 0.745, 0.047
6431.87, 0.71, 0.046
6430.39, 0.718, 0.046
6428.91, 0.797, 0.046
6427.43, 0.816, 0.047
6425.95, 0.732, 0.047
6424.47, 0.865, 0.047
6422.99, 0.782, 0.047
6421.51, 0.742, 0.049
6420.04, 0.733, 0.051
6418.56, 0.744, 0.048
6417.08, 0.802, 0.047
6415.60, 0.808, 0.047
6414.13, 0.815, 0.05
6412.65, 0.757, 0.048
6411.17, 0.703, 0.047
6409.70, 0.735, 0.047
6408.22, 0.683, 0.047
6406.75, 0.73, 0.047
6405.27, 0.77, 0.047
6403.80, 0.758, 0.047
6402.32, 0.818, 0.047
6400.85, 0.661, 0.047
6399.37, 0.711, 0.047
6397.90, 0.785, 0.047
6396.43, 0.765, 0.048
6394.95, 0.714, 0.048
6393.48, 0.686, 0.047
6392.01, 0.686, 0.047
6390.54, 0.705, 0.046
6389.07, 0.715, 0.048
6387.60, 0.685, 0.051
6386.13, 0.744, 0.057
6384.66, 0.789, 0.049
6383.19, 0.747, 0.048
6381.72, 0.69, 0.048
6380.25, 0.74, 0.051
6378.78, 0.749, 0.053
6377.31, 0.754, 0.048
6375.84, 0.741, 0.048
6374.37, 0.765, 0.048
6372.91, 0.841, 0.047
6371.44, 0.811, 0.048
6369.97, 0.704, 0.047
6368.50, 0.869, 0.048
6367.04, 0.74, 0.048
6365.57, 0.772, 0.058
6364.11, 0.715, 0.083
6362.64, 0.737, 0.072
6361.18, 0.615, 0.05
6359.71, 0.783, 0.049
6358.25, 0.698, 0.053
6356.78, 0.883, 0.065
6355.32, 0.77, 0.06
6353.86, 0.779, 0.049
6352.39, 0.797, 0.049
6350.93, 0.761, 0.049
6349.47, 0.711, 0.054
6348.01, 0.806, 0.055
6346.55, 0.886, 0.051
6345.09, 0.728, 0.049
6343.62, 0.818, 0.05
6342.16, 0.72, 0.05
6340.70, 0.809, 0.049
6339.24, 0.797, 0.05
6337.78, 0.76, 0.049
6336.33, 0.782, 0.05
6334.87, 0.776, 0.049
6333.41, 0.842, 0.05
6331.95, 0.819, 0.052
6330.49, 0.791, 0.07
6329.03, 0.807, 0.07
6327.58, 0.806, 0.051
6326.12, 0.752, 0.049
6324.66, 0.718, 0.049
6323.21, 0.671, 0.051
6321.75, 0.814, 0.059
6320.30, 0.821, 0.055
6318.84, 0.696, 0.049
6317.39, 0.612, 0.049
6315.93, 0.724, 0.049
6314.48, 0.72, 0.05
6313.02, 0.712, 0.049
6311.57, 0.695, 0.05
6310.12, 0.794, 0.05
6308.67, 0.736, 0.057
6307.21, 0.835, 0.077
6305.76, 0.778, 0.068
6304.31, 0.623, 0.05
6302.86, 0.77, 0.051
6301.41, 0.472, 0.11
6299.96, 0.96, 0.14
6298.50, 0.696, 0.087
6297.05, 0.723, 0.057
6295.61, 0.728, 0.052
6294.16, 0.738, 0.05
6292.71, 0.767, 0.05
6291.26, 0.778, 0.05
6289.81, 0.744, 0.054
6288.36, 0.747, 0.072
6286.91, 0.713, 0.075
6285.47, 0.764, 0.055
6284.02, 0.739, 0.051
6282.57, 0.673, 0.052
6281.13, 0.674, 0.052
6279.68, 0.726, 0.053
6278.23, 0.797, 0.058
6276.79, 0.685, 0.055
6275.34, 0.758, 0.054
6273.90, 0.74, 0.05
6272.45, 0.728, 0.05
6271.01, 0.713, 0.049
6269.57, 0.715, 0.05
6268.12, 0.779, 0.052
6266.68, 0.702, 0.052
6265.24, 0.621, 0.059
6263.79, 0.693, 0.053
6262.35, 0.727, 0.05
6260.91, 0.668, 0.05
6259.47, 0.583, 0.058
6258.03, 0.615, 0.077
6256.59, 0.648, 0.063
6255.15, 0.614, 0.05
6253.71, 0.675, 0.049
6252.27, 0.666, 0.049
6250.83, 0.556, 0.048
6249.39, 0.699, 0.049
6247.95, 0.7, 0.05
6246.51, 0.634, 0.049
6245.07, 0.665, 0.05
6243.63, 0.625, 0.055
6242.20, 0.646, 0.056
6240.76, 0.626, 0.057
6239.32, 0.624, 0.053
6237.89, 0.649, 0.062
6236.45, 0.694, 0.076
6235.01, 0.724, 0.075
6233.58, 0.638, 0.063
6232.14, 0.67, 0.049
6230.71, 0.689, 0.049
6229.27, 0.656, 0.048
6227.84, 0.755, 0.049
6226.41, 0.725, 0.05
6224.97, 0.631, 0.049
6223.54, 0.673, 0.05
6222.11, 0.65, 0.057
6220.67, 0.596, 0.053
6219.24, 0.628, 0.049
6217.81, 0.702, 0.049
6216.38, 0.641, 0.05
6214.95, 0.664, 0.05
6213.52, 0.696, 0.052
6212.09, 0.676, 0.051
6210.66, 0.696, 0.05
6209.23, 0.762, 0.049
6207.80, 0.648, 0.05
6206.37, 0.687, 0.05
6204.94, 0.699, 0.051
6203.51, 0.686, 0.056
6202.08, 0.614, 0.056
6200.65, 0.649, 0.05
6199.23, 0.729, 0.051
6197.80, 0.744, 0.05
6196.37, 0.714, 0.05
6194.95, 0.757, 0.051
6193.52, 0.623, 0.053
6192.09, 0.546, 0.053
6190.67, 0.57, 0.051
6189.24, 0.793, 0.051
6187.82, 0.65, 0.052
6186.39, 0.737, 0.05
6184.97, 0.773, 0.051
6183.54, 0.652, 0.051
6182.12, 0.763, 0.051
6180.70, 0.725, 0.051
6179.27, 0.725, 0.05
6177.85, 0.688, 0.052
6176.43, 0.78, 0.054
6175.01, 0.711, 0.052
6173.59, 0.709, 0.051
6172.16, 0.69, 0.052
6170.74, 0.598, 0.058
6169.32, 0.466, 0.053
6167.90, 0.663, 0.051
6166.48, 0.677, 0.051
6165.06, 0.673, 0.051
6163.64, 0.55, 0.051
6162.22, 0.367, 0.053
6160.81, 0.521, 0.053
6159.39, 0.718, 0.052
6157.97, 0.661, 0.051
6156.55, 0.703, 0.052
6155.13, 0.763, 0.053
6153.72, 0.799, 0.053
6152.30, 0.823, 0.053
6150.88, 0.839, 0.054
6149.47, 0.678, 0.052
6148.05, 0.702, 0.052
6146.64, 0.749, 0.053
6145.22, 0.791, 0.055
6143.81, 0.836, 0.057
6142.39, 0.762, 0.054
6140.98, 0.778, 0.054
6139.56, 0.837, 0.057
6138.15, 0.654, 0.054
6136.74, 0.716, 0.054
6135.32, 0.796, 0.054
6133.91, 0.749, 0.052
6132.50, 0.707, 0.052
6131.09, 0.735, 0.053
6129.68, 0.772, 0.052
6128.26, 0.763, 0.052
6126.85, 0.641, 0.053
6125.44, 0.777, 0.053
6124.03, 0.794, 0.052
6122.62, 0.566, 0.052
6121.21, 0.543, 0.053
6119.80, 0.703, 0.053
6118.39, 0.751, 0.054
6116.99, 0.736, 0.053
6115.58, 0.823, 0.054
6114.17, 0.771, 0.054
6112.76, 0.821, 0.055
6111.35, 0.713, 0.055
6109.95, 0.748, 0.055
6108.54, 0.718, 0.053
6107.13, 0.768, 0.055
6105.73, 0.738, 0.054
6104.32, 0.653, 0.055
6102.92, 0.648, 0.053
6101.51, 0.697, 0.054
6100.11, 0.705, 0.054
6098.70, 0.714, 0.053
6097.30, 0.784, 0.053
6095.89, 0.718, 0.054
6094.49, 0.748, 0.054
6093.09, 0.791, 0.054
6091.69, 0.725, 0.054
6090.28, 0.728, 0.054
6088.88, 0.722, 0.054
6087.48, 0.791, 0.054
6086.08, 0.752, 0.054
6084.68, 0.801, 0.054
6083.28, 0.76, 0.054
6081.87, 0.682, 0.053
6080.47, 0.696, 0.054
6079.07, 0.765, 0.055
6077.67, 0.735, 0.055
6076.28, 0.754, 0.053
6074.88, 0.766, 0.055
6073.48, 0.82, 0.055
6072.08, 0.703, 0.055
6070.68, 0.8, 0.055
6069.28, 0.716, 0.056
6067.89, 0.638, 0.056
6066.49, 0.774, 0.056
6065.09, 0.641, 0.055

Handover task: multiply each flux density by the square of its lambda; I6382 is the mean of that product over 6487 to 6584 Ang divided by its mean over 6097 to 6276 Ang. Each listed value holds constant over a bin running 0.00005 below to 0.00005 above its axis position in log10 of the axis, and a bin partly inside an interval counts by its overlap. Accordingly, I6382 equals 1.3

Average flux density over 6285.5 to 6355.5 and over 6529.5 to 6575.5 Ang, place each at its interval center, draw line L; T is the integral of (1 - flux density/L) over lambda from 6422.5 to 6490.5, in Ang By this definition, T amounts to 1.89 Ang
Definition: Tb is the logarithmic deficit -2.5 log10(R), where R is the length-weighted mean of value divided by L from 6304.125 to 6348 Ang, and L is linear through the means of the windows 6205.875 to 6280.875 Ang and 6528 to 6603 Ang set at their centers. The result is -0.09 mag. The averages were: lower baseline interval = 0.676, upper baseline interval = 0.786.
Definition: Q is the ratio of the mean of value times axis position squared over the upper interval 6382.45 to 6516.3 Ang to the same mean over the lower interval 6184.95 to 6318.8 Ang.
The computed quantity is 1.16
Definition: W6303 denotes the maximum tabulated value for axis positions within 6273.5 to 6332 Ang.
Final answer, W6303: 0.96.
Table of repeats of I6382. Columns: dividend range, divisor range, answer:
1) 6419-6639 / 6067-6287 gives 1.24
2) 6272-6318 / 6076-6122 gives 1.06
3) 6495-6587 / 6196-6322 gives 1.24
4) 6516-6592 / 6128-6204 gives 1.28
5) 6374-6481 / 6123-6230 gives 1.16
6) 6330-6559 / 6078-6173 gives 1.18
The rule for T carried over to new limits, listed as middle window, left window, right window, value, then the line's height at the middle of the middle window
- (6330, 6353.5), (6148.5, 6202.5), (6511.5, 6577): -1.8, 0.731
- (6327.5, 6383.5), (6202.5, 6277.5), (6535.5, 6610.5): -4.9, 0.71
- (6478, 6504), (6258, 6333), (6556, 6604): 0.4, 0.765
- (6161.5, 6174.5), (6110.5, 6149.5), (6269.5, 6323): 2.4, 0.738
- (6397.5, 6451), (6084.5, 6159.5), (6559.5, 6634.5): 1.3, 0.771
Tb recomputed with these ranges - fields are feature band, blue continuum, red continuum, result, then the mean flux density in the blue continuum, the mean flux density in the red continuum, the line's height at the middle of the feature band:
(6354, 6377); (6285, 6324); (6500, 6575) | -0.02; 0.734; 0.796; 0.75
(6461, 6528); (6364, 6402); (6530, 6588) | 0.01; 0.743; 0.789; 0.772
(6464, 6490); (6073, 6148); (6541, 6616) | 0.03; 0.739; 0.782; 0.773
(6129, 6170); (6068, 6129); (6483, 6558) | 0.05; 0.733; 0.785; 0.739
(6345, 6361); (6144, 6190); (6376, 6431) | -0.06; 0.693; 0.747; 0.735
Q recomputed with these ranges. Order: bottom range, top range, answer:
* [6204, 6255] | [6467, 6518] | 1.25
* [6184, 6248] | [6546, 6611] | 1.30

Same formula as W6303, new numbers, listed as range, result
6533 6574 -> 0.91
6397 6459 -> 0.865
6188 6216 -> 0.793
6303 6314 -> 0.835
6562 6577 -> 0.889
